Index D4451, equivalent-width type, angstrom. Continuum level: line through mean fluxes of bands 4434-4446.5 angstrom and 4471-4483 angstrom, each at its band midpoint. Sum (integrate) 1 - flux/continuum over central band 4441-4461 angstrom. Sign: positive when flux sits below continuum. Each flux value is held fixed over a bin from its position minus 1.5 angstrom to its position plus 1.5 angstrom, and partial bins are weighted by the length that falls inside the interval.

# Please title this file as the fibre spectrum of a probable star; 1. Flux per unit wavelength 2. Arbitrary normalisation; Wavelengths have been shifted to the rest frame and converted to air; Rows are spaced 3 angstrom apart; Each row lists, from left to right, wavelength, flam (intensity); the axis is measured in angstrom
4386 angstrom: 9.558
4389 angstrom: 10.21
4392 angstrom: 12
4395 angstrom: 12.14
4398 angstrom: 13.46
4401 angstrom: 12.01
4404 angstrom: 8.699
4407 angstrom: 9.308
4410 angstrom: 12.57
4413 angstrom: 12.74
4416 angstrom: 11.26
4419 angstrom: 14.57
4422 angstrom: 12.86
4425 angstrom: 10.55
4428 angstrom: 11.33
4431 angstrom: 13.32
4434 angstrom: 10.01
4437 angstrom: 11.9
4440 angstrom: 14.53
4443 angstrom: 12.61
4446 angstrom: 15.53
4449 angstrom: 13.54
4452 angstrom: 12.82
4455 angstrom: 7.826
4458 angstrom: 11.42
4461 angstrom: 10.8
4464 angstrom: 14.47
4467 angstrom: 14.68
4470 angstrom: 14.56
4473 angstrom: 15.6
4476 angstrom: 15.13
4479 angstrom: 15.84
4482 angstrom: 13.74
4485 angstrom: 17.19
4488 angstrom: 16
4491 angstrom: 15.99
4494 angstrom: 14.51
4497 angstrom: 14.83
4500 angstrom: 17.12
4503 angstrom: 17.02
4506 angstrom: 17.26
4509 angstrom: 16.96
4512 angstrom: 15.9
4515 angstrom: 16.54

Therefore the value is 2.0 angstrom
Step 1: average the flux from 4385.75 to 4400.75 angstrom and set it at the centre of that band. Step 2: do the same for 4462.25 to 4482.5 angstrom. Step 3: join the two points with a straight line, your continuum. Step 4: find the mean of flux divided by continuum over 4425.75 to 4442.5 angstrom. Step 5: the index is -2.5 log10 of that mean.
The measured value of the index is 0.10 mag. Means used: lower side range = 11.7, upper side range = 14.9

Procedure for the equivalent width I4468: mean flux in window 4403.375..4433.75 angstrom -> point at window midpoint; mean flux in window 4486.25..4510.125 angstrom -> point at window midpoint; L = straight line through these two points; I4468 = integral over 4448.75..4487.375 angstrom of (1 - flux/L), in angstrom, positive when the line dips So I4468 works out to 2.25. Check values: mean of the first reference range 11.7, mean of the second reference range 16.2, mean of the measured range 13.7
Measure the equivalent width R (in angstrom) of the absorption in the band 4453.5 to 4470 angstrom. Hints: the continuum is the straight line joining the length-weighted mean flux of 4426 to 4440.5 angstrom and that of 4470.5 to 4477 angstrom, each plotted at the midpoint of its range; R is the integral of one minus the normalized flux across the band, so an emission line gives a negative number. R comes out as 2.6 angstrom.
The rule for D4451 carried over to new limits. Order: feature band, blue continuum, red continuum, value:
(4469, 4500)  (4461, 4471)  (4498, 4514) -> -0.3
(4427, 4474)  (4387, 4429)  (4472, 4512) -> 3.5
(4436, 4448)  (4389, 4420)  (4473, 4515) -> -0.2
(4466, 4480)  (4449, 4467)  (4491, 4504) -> -1.8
